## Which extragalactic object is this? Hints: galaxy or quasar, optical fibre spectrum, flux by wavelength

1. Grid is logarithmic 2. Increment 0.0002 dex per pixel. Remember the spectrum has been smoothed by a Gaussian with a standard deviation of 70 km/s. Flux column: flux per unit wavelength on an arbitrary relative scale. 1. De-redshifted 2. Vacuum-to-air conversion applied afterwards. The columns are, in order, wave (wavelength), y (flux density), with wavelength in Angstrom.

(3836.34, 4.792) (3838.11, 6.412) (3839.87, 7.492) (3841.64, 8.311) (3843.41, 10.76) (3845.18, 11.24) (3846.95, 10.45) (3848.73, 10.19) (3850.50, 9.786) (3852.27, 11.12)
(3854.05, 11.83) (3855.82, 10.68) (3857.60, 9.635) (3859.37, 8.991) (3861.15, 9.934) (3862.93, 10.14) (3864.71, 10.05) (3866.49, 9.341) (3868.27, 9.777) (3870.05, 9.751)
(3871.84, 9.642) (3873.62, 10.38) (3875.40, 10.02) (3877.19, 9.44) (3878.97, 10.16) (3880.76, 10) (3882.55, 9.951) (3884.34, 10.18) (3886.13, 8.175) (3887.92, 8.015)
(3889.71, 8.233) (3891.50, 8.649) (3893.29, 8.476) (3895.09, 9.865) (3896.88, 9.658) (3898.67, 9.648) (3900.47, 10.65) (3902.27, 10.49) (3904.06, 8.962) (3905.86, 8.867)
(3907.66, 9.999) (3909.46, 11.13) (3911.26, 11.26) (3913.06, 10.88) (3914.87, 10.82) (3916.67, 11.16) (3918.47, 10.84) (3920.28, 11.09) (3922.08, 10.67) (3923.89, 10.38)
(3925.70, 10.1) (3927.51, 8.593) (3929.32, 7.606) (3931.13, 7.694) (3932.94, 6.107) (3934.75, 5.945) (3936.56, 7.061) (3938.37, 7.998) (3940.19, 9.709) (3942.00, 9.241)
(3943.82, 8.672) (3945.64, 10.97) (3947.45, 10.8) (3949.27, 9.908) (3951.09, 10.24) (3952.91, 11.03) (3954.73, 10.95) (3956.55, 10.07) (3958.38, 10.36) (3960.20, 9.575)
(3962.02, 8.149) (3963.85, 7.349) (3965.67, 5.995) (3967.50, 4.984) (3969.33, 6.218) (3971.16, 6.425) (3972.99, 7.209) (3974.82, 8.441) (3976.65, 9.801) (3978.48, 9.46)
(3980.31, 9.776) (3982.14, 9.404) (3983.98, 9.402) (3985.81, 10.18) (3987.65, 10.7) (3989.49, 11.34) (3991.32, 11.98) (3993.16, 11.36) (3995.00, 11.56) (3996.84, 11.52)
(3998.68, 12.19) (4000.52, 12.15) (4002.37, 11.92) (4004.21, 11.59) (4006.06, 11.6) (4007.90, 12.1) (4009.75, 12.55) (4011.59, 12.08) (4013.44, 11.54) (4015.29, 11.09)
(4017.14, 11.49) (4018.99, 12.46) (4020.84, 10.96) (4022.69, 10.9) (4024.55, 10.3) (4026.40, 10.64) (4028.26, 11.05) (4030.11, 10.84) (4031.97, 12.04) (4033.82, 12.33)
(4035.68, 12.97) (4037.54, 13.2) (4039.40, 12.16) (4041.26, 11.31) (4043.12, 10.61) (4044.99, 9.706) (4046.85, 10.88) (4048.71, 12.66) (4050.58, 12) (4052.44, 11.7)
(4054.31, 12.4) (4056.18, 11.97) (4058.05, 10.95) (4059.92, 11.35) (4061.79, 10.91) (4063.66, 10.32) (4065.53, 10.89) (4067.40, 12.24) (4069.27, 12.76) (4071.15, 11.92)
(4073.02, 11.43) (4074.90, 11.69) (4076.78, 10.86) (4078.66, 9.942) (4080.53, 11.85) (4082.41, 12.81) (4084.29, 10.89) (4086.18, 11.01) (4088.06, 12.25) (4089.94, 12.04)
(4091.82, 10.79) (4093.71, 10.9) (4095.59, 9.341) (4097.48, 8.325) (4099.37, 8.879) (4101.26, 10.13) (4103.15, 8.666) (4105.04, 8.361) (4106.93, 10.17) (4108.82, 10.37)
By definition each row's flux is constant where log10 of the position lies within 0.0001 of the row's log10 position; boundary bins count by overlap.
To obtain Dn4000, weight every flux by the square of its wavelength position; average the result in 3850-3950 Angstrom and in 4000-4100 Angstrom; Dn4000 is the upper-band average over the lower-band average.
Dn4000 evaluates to 1.28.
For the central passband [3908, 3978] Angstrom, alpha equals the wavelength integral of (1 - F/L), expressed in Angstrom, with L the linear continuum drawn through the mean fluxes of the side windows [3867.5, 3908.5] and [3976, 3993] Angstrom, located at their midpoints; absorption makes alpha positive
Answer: 5.9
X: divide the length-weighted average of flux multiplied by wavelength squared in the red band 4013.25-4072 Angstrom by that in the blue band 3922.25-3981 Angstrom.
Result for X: 1.39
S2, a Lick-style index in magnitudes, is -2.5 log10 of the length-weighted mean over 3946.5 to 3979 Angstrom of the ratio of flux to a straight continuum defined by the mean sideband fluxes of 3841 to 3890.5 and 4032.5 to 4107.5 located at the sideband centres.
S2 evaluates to 0.20 mag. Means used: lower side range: 9.87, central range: 8.71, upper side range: 11.1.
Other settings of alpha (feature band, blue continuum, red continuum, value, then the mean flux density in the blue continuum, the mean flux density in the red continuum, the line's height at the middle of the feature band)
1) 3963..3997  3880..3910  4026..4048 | 5.2 Angstrom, 9.45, 11.5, 10.7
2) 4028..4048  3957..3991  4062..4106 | -3.4 Angstrom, 8.68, 10.8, 9.91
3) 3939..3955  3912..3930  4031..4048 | 0.7 Angstrom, 10.3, 11.7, 10.6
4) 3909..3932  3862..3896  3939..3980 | -2.4 Angstrom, 9.49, 8.89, 9.18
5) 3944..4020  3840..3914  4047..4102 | 2.9 Angstrom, 9.85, 11.2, 10.6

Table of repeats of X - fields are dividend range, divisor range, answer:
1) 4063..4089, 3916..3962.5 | 1.31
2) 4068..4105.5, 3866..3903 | 1.25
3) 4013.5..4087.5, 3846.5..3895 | 1.29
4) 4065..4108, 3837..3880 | 1.23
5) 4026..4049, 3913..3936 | 1.32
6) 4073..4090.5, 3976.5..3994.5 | 1.16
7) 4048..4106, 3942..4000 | 1.21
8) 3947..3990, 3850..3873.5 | 0.95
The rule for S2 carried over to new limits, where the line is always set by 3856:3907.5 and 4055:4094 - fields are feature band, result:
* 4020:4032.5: 0.004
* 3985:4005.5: -0.082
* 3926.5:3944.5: 0.270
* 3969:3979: 0.296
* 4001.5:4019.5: -0.098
